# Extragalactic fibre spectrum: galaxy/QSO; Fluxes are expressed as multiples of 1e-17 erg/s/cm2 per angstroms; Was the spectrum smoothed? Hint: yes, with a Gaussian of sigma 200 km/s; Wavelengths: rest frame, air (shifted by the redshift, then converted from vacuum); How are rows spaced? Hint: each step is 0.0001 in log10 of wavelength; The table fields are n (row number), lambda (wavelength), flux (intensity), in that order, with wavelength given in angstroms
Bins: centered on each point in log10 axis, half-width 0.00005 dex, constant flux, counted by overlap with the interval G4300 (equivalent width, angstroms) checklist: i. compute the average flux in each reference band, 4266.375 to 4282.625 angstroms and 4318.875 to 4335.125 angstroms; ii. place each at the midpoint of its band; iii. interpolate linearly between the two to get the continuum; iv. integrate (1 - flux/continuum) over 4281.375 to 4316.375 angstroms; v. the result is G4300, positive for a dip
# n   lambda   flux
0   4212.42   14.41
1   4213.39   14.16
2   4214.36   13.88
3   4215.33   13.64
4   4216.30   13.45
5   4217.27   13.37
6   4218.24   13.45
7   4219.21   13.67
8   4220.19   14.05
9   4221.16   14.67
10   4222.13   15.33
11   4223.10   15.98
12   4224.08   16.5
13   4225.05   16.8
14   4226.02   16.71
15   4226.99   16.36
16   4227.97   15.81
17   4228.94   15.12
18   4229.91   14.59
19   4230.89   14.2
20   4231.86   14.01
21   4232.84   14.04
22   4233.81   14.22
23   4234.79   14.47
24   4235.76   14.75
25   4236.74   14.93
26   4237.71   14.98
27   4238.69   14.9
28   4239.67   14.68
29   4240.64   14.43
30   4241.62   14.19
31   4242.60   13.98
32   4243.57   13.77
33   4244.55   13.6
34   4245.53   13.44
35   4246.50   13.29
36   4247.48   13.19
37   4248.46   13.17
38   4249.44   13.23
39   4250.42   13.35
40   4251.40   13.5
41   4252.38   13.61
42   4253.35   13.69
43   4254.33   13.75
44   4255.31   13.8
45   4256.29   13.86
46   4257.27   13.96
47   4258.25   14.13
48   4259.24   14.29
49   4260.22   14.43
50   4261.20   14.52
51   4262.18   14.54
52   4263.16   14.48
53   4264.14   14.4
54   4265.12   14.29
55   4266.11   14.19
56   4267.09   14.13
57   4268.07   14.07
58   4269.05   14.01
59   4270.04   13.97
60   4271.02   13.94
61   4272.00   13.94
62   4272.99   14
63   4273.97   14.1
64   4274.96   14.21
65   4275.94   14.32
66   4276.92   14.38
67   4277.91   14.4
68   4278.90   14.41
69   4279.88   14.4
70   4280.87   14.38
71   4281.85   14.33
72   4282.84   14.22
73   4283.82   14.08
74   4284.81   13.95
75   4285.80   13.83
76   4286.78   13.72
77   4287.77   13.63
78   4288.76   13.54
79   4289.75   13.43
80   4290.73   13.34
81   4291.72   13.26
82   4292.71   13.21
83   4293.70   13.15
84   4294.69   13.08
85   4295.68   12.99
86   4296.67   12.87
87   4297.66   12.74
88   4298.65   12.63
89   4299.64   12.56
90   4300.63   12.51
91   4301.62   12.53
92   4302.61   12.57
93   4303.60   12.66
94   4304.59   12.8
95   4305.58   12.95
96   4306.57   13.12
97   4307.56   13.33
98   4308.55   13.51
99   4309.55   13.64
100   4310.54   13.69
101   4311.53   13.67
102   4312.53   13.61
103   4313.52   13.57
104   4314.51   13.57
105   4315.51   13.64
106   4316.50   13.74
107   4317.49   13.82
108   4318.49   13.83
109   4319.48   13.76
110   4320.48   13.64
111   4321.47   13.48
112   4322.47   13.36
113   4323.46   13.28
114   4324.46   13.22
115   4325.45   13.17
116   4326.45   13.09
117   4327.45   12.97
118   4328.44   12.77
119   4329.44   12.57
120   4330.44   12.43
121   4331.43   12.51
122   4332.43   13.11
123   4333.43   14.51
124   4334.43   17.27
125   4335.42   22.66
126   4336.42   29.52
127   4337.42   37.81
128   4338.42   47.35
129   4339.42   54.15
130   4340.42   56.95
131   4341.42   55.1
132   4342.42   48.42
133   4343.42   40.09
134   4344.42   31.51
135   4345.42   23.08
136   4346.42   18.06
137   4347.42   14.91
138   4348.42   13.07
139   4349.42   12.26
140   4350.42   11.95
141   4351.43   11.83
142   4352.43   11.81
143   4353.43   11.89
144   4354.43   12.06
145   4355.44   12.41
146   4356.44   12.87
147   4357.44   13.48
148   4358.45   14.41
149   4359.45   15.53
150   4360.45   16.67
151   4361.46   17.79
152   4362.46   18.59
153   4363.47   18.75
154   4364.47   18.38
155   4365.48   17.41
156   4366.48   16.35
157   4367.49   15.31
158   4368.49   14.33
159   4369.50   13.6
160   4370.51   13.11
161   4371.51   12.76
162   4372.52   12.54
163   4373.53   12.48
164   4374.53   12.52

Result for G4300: 1.5 angstroms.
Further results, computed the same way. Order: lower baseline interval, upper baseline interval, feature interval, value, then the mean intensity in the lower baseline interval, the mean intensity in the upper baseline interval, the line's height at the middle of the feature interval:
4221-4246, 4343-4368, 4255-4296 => 4.01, 14.9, 16.7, 15.5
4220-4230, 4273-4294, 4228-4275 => 2.52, 15.7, 13.9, 14.9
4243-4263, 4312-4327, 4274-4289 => -0.51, 13.8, 13.5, 13.7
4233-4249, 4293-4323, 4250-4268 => -0.23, 14.1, 13.2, 13.9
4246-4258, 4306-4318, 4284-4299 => 0.28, 13.6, 13.6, 13.6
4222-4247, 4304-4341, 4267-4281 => 1.81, 14.8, 18.1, 16.3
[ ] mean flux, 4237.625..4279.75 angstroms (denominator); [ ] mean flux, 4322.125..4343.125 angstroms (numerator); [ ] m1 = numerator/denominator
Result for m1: 1.80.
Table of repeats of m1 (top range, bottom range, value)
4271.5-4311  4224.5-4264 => 0.94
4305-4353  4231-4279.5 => 1.40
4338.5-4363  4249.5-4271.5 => 1.66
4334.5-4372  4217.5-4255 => 1.54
